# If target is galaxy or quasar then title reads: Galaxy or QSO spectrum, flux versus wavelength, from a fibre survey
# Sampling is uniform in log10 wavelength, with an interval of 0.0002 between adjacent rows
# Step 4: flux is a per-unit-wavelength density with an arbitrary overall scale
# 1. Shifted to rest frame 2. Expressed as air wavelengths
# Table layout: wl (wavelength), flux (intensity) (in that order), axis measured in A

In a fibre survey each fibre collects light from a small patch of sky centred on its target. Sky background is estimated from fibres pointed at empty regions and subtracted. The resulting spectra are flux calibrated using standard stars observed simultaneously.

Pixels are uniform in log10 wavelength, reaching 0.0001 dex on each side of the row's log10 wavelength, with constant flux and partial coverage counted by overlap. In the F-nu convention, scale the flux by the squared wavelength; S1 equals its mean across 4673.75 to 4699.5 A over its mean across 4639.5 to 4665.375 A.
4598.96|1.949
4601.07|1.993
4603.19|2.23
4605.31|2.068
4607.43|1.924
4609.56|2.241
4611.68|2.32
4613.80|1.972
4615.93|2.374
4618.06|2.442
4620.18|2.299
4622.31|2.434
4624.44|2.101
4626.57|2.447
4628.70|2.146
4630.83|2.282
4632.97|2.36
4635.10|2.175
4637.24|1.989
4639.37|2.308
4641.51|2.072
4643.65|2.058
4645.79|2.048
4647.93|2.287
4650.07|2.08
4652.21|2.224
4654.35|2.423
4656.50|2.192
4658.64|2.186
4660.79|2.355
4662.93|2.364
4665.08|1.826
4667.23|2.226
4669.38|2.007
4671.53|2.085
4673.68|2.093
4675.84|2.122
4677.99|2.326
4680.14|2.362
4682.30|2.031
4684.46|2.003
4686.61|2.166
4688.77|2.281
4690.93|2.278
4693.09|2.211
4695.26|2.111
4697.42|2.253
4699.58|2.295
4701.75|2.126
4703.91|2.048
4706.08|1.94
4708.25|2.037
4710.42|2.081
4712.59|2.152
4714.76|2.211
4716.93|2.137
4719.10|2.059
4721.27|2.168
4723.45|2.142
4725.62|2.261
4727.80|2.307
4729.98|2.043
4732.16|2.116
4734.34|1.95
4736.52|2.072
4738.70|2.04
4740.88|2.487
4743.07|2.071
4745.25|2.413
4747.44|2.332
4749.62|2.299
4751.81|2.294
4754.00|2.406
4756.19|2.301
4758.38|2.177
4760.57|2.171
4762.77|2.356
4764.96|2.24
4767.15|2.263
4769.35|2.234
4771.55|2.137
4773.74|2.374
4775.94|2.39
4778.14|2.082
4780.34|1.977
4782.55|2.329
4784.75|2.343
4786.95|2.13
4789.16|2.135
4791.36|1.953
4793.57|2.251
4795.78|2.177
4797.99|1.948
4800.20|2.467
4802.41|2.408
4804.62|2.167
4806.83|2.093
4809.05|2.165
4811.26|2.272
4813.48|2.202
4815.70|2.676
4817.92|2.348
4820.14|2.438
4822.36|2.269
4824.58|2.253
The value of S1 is 1.02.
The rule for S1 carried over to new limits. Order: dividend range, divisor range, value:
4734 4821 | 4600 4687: 1.09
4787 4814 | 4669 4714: 1.07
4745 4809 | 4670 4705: 1.07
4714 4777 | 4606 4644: 1.05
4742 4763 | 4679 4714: 1.09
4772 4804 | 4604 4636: 1.06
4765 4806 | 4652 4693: 1.06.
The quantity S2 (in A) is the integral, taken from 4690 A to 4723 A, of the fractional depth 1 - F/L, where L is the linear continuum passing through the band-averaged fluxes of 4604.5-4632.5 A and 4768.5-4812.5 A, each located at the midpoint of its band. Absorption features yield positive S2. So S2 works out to 1.18 A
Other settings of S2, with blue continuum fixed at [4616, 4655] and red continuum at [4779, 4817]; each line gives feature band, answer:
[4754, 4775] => -0.4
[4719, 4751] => 0.5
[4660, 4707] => 1.5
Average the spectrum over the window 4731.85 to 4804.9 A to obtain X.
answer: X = 2.22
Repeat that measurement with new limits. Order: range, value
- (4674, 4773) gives 2.19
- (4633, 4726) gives 2.16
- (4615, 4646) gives 2.24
